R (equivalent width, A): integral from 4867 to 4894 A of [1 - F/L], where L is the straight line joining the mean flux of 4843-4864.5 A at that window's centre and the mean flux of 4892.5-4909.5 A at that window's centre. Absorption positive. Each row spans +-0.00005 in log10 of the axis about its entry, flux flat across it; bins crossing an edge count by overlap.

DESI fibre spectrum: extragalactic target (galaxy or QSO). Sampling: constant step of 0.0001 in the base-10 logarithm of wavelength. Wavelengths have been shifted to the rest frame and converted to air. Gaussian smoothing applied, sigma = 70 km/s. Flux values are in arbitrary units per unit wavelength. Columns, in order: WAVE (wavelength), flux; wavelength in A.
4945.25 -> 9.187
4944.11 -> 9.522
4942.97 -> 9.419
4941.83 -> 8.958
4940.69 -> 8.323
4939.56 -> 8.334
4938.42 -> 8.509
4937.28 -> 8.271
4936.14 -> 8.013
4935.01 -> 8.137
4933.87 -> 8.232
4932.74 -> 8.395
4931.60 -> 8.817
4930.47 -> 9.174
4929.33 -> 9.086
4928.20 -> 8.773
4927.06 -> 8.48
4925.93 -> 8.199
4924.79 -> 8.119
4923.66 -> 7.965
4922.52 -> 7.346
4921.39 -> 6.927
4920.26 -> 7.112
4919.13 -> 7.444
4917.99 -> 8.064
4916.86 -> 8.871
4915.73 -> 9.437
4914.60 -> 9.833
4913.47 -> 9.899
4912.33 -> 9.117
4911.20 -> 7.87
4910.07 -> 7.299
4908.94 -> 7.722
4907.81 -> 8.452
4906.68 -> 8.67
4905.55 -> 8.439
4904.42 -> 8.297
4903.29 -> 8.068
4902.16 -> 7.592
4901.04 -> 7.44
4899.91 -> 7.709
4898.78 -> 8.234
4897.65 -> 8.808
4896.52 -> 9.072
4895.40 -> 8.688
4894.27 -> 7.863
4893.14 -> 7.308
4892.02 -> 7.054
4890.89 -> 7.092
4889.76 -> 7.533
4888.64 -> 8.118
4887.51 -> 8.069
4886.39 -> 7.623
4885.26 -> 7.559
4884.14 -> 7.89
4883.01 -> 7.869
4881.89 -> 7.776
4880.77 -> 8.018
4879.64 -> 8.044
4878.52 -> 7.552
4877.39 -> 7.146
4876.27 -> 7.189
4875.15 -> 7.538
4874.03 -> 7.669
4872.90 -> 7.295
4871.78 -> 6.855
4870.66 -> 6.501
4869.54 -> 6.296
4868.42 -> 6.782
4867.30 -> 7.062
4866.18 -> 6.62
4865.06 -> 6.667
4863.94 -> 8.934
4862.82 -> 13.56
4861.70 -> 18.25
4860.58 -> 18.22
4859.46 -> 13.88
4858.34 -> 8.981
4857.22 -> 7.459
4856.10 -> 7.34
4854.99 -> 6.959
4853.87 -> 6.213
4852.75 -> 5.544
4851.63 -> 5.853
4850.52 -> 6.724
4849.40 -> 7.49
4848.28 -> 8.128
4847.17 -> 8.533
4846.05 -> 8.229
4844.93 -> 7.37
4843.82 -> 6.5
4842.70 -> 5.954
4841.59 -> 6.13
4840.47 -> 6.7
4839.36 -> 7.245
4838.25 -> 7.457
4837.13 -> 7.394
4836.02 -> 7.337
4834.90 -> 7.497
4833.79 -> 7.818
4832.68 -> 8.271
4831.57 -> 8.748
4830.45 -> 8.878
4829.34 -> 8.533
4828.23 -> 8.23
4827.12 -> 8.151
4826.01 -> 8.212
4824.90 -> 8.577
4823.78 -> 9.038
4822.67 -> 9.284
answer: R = 3.62 A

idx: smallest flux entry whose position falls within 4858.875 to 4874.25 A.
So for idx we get 6.296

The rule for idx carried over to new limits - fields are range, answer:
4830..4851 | 5.954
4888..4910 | 7.054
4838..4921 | 5.544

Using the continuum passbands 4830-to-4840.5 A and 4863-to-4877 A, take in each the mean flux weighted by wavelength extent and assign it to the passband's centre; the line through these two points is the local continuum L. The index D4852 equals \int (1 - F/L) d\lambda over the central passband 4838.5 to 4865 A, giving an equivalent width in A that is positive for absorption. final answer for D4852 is -4.0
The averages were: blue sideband 7.77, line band 8.65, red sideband 7.3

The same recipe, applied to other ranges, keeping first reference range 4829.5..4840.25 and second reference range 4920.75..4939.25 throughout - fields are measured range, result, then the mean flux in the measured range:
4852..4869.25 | -3.14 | 9.41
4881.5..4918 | -0.13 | 8.17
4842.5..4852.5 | 0.89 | 7.19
